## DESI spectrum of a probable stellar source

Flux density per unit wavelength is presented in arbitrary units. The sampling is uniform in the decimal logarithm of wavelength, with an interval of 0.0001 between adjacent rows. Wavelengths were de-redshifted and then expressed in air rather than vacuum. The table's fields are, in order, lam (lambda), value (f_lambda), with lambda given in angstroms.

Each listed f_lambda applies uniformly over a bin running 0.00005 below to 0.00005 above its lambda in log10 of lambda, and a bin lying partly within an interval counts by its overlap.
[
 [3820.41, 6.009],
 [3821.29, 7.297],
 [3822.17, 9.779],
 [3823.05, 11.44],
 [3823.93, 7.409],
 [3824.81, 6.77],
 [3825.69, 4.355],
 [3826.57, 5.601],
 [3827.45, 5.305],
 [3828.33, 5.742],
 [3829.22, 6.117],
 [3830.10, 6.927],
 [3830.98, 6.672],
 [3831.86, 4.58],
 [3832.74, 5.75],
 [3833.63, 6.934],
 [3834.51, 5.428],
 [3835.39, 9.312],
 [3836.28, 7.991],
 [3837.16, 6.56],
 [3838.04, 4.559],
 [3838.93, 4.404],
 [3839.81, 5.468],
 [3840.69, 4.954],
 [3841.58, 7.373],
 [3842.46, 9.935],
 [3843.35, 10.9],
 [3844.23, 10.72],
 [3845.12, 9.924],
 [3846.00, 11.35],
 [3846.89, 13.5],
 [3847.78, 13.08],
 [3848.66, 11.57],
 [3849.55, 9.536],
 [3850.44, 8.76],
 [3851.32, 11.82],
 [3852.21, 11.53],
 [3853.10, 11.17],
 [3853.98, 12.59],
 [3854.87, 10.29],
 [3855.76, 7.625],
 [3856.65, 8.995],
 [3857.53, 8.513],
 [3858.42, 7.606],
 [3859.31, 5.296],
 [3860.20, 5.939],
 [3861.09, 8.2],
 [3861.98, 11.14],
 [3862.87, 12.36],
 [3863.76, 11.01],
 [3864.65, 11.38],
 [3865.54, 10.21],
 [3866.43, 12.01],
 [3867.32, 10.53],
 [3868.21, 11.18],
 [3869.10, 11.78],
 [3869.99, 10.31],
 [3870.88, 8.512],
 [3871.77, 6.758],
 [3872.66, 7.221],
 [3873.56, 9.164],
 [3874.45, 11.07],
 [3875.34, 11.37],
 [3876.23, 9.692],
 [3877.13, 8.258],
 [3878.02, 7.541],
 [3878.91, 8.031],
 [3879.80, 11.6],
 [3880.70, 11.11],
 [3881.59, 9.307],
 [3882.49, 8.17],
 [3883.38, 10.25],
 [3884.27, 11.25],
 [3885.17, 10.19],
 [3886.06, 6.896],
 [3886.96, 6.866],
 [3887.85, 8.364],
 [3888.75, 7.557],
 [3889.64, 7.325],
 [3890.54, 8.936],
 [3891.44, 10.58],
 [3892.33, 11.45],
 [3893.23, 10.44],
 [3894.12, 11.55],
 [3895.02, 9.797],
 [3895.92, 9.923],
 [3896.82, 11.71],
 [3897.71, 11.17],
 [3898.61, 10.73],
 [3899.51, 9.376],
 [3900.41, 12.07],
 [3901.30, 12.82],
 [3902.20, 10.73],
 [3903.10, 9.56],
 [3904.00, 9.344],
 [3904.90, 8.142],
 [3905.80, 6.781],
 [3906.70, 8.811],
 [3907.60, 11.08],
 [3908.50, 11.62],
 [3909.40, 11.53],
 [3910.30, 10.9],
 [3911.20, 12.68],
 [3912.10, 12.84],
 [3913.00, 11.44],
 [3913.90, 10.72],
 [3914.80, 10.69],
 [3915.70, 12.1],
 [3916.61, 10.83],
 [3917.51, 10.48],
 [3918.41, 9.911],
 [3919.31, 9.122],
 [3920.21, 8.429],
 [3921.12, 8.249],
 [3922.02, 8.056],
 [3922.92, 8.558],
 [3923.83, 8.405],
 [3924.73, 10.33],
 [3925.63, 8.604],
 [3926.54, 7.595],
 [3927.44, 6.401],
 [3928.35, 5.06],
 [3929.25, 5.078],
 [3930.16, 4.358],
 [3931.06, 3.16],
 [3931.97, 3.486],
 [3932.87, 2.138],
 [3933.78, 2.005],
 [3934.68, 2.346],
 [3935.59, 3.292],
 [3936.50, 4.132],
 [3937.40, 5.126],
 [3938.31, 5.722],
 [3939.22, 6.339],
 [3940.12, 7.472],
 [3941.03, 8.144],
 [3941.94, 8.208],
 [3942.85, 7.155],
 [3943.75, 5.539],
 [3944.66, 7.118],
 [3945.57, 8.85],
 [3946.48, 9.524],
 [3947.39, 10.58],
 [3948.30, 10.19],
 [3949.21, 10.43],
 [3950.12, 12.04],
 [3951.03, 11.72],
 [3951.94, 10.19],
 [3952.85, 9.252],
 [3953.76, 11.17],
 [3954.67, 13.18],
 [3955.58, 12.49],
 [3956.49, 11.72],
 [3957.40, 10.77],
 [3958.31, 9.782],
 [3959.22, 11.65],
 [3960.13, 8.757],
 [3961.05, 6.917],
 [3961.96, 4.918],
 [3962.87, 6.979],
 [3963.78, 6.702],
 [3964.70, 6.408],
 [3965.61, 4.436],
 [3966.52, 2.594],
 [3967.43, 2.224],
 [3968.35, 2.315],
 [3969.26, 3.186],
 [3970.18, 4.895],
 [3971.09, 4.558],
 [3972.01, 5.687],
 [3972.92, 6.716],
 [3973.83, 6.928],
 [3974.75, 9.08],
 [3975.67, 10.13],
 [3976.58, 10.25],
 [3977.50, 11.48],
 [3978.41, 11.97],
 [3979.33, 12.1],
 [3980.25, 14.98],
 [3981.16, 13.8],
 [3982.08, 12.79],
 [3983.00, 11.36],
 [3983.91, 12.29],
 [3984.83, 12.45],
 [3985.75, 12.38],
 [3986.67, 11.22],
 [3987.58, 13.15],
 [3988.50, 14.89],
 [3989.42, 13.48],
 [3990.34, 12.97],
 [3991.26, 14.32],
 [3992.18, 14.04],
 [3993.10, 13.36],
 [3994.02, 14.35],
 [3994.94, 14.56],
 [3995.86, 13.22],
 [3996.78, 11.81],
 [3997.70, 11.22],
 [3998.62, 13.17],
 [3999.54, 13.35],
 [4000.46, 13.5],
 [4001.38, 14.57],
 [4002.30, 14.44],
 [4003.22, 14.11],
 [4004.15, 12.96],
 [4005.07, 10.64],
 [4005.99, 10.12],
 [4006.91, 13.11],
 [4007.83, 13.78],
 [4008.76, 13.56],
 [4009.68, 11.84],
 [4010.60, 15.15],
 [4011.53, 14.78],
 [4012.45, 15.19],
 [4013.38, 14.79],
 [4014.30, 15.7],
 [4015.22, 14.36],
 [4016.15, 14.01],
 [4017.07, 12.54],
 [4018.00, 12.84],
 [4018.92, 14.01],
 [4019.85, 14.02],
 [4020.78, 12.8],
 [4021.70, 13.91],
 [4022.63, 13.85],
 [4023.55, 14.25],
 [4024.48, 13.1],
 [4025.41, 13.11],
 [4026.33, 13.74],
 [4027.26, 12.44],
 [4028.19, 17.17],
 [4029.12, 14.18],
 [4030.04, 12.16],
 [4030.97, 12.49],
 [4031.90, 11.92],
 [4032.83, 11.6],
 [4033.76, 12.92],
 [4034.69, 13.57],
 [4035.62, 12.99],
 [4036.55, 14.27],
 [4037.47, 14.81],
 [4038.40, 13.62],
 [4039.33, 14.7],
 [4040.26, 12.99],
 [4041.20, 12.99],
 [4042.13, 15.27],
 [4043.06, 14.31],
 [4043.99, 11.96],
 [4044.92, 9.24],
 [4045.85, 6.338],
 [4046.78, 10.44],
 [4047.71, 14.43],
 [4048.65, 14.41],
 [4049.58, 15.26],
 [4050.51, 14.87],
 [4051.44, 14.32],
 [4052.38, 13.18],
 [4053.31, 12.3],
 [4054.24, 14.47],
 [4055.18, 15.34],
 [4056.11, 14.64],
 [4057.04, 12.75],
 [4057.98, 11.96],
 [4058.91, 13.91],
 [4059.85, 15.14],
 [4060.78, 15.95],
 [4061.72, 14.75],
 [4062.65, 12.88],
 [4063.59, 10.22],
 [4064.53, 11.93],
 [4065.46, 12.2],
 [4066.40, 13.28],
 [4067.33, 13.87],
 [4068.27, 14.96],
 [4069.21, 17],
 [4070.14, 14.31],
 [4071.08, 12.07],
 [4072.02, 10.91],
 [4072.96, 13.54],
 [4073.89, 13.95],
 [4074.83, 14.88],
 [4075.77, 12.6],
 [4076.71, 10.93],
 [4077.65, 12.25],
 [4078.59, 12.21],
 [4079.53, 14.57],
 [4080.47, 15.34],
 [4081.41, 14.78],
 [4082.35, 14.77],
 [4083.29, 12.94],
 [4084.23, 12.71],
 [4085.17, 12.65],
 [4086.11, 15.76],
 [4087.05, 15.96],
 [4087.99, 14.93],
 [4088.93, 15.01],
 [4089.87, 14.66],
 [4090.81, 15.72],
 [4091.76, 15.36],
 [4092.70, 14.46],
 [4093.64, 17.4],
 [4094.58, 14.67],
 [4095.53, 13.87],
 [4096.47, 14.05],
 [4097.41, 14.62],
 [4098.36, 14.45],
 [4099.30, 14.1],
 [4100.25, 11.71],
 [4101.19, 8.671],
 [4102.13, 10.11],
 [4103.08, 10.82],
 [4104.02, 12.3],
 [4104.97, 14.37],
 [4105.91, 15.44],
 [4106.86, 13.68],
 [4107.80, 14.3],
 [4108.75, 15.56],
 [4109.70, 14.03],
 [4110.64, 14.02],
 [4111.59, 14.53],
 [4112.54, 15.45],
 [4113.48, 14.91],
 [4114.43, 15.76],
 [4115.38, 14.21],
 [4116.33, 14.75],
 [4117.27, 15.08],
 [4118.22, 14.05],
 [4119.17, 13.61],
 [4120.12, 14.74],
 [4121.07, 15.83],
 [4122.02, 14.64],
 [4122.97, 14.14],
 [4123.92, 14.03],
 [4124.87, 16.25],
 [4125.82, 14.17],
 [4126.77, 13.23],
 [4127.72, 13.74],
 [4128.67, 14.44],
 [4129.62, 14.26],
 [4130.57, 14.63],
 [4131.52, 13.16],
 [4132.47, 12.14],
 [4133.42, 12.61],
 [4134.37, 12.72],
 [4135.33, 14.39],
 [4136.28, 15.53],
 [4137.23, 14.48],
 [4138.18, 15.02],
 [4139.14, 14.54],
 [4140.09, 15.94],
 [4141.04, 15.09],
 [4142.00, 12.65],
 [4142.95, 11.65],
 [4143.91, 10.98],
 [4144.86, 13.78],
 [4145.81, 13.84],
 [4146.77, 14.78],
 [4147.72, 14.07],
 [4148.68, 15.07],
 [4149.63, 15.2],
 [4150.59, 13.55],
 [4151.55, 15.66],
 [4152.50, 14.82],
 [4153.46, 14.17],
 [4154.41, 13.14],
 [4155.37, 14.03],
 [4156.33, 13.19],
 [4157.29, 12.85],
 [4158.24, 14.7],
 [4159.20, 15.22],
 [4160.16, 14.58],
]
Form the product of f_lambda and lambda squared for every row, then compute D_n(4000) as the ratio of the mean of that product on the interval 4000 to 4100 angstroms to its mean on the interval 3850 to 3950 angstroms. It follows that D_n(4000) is 1.6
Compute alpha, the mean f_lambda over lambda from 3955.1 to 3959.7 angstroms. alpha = 11.3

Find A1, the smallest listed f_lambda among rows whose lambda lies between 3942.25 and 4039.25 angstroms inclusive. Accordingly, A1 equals 2.224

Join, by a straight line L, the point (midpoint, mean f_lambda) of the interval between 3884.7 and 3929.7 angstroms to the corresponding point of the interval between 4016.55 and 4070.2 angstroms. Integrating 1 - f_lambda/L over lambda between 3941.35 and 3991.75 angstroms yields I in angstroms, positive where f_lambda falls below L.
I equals 8.2 angstroms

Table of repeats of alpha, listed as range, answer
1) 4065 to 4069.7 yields 14.3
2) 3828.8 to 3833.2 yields 6.01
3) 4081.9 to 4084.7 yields 13.5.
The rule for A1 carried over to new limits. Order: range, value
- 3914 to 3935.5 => 2.005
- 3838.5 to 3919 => 4.404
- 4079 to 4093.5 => 12.65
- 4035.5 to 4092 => 6.338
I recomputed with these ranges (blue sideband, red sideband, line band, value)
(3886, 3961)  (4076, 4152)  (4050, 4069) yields -1.66 angstroms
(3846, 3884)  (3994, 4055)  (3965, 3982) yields 6.32 angstroms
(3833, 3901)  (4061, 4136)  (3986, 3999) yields -1.52 angstroms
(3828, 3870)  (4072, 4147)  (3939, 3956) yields 2.16 angstroms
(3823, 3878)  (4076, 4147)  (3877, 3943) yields 8.05 angstroms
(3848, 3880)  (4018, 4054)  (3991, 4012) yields -1.23 angstroms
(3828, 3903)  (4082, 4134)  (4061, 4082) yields 0.04 angstroms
